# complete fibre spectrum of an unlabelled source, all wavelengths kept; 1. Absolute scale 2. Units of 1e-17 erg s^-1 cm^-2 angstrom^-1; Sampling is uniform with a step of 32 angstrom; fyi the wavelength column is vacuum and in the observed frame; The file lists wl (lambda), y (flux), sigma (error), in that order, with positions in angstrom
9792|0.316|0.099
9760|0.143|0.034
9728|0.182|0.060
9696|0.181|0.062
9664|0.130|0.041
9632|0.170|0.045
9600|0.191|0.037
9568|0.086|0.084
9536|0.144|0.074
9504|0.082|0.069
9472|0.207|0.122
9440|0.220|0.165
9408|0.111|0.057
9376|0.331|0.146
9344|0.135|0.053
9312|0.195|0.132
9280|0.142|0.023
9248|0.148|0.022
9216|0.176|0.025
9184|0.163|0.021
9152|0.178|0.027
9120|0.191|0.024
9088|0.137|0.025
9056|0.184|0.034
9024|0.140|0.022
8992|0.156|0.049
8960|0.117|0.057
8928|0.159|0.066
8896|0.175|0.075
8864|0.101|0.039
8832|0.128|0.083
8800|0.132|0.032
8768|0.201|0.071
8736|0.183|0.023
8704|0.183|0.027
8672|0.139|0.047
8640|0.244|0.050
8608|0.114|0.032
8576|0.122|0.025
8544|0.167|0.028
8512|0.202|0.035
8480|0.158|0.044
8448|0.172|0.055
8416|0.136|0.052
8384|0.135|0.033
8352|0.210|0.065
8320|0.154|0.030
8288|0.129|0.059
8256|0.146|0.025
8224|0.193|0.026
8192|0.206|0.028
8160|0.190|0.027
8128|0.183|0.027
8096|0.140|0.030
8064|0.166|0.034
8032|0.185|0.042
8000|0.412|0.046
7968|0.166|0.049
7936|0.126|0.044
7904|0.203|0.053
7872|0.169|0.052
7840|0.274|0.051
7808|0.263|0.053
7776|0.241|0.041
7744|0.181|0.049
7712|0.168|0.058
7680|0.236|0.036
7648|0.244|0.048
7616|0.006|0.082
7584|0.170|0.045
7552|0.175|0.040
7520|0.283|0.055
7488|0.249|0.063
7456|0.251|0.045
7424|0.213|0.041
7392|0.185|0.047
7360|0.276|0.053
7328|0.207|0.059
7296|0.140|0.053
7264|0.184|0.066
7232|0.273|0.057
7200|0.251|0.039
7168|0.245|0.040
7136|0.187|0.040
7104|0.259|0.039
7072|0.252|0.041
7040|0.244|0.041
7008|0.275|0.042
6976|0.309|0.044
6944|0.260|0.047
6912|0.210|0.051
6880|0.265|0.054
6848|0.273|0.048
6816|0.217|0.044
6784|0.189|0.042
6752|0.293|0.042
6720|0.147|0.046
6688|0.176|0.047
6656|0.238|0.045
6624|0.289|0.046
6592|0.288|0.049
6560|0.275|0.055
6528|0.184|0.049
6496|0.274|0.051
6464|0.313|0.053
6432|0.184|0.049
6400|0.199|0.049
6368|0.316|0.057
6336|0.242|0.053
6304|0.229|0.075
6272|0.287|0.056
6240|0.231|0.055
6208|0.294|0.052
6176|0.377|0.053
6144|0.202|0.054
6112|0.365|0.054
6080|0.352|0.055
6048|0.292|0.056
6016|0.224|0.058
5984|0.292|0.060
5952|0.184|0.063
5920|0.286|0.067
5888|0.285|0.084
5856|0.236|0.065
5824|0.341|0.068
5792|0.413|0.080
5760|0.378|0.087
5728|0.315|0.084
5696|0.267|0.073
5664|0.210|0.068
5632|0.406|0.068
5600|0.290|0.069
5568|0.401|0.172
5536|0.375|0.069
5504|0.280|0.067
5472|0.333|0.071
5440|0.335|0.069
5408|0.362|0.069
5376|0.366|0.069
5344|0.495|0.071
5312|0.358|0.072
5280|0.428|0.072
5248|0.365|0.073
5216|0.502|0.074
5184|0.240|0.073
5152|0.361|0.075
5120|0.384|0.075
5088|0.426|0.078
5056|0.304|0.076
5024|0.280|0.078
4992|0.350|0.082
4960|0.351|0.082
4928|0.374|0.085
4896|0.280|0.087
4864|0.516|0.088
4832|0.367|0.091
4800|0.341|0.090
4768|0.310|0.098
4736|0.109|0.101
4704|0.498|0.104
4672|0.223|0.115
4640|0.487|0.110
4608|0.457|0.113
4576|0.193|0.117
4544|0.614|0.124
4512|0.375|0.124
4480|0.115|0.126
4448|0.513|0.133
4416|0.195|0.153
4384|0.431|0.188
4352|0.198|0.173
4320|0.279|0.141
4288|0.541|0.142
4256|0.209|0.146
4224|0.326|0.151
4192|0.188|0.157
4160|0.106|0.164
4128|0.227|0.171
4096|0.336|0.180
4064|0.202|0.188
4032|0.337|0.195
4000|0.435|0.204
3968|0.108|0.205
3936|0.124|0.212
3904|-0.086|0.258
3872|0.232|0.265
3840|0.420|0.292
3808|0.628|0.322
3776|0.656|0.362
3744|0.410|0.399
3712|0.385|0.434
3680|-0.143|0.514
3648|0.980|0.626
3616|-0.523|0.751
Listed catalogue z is 0.218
